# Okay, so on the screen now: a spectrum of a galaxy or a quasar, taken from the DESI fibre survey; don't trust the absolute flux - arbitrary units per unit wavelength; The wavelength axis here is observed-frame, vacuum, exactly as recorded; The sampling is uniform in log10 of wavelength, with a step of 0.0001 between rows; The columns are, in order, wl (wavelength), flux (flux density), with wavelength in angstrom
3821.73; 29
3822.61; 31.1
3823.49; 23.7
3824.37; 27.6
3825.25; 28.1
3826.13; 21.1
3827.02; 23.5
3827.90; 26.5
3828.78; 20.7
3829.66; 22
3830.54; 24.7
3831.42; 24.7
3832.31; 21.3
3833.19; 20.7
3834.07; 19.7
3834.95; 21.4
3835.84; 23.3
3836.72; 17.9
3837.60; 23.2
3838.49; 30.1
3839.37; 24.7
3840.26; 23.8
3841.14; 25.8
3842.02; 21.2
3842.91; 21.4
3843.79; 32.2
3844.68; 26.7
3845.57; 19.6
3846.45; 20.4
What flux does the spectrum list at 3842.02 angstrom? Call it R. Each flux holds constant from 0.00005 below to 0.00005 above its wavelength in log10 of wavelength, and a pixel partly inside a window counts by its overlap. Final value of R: 21.2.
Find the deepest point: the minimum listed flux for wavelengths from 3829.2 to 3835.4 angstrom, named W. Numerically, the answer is 19.7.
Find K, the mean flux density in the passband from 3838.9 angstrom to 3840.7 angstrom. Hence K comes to 24.4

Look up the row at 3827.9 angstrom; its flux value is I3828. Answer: 26.5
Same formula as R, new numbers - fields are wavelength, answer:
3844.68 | 26.7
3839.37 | 24.7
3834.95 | 21.4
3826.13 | 21.1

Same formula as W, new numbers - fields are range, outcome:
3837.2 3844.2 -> 21.2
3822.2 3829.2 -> 20.7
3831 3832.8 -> 21.3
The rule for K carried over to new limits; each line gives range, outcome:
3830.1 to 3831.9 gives 24.6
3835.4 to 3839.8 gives 23.9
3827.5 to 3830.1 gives 23.1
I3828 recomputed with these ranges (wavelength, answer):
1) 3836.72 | 17.9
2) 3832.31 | 21.3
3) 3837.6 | 23.2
